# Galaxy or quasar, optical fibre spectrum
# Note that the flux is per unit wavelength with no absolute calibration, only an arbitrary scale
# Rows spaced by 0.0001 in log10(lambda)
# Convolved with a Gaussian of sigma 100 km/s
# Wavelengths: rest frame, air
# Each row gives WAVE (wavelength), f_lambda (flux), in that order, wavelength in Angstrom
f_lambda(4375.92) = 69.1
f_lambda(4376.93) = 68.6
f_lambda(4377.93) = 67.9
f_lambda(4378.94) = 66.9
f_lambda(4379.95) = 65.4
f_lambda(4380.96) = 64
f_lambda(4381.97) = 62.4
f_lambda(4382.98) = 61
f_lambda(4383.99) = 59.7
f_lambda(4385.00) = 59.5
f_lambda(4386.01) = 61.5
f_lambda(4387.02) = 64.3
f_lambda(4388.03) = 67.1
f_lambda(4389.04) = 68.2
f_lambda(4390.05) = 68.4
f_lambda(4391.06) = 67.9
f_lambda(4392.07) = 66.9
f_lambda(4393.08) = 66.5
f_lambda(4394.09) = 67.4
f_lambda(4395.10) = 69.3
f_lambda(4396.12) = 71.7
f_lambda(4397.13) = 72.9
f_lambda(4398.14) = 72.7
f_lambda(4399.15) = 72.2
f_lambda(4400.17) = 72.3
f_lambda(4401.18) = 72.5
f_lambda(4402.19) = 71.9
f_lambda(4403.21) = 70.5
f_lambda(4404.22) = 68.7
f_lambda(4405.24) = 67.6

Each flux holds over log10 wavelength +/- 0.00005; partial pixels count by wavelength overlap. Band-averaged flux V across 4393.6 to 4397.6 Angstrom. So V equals 70.3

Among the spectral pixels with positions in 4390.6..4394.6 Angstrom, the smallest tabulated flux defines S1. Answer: 66.5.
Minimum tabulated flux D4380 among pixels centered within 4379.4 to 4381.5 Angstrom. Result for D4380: 64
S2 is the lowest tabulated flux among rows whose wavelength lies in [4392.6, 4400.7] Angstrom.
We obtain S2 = 66.5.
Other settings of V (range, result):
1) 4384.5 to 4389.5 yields 64.1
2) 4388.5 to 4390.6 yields 68.3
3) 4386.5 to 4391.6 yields 67.2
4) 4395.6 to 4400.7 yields 72.3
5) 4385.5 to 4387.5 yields 62.9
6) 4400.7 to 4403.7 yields 71.6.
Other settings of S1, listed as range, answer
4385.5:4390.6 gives 61.5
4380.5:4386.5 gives 59.5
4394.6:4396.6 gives 69.3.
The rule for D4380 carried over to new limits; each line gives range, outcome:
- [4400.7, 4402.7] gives 71.9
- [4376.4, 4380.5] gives 65.4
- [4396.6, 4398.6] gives 72.7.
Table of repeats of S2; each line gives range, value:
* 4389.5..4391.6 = 67.9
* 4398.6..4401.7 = 72.2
